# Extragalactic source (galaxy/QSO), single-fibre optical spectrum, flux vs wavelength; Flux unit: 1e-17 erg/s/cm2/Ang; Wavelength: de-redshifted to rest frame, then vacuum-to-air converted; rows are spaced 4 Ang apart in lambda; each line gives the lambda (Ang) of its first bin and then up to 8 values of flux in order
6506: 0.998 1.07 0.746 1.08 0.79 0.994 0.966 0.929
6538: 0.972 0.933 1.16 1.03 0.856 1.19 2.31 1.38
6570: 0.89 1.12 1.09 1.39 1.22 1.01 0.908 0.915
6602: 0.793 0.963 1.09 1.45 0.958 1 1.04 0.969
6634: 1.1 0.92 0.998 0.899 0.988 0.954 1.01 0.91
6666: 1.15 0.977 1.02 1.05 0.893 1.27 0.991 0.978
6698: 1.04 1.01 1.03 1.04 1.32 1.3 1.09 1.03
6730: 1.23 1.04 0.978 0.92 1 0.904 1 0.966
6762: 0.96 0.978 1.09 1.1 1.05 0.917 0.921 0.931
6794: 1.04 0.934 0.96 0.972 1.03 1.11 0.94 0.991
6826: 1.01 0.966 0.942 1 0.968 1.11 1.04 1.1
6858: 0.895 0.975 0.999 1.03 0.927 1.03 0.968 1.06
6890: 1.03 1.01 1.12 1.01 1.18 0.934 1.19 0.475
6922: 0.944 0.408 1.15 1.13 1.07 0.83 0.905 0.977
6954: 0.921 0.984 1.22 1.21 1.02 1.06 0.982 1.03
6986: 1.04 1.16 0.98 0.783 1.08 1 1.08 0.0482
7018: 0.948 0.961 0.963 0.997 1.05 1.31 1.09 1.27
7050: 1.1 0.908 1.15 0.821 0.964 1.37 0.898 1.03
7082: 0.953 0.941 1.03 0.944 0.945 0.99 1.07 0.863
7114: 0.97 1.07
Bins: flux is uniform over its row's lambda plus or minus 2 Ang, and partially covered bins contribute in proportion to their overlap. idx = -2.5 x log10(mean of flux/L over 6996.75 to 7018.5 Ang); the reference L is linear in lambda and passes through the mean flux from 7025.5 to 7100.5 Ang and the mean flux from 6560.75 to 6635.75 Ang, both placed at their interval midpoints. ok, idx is 0.27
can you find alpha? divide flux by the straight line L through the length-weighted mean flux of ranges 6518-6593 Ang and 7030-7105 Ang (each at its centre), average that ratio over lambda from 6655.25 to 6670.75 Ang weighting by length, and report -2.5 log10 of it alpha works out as 0.09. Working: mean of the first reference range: 1.12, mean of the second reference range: 1.04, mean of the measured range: 1.01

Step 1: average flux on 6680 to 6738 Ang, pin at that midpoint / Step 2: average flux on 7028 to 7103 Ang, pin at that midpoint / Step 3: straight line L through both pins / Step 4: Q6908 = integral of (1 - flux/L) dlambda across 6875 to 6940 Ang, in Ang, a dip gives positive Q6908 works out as 4.9 Ang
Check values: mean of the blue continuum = 1.09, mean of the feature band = 0.981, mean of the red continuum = 1.04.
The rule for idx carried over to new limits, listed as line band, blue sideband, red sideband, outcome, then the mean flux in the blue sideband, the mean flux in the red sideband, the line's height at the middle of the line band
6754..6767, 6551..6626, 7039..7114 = 0.13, 1.14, 1.02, 1.1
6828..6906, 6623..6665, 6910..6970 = -0.05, 0.983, 0.959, 0.965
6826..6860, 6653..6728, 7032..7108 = 0.05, 1.06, 1.04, 1.05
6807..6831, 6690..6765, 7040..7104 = 0.03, 1.04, 1.03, 1.04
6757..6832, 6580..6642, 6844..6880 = 0.03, 1.05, 1.01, 1.02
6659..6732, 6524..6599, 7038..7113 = 0.02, 1.12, 1.03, 1.1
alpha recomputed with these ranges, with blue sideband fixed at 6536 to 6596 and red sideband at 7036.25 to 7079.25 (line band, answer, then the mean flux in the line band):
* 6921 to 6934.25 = 0.251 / 0.876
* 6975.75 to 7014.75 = 0.156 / 0.947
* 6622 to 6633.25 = 0.140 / 1.01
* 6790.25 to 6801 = 0.156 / 0.975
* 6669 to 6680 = 0.127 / 1.02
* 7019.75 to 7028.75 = 0.131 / 0.965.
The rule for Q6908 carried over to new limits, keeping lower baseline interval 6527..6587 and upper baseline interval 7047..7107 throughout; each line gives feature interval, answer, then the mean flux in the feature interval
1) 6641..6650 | 1.4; 0.952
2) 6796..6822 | 2.3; 0.991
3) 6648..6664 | 2.3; 0.966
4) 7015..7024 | 1.5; 0.854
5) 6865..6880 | 1.0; 0.996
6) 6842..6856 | 0.1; 1.07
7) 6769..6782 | 0.5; 1.05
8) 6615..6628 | 1.2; 1.03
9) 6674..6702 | 2.2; 1.03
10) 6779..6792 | 1.9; 0.933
